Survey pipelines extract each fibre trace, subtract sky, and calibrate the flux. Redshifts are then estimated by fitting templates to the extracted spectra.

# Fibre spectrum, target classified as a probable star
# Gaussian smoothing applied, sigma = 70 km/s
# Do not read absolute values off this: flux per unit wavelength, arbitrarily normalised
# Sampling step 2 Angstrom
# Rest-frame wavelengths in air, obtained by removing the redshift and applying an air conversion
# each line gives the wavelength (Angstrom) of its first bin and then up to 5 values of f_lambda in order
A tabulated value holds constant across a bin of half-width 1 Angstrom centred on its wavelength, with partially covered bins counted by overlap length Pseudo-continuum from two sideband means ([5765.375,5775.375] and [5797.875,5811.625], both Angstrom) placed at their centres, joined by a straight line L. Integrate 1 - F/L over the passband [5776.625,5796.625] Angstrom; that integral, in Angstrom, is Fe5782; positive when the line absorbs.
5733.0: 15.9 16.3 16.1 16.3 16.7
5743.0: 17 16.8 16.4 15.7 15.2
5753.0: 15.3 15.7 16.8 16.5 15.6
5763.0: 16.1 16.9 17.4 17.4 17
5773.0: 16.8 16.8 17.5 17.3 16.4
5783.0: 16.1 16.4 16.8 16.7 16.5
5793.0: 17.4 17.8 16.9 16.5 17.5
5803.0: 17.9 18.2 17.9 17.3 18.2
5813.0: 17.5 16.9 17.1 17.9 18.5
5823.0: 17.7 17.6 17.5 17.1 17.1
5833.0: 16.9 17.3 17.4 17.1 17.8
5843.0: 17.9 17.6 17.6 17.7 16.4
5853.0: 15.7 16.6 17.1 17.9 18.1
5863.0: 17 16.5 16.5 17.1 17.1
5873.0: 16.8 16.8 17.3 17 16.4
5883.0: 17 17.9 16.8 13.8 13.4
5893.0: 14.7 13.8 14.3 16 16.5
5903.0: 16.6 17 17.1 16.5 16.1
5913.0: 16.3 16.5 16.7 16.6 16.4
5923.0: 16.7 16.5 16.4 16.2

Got 0.5 Angstrom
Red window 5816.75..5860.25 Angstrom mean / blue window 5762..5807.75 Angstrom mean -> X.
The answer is 1.02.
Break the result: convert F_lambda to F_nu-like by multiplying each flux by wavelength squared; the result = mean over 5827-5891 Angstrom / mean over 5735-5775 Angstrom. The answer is 1.1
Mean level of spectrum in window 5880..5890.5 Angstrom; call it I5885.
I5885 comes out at 16.2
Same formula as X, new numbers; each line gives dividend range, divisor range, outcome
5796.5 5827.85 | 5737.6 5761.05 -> 1.09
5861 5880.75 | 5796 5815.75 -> 0.97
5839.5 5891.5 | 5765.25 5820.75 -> 0.98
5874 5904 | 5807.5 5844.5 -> 0.91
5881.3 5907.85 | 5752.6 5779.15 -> 0.95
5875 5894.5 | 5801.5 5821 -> 0.91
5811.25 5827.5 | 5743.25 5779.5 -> 1.07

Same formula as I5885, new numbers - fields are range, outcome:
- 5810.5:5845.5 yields 17.5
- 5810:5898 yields 16.9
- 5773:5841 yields 17.3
